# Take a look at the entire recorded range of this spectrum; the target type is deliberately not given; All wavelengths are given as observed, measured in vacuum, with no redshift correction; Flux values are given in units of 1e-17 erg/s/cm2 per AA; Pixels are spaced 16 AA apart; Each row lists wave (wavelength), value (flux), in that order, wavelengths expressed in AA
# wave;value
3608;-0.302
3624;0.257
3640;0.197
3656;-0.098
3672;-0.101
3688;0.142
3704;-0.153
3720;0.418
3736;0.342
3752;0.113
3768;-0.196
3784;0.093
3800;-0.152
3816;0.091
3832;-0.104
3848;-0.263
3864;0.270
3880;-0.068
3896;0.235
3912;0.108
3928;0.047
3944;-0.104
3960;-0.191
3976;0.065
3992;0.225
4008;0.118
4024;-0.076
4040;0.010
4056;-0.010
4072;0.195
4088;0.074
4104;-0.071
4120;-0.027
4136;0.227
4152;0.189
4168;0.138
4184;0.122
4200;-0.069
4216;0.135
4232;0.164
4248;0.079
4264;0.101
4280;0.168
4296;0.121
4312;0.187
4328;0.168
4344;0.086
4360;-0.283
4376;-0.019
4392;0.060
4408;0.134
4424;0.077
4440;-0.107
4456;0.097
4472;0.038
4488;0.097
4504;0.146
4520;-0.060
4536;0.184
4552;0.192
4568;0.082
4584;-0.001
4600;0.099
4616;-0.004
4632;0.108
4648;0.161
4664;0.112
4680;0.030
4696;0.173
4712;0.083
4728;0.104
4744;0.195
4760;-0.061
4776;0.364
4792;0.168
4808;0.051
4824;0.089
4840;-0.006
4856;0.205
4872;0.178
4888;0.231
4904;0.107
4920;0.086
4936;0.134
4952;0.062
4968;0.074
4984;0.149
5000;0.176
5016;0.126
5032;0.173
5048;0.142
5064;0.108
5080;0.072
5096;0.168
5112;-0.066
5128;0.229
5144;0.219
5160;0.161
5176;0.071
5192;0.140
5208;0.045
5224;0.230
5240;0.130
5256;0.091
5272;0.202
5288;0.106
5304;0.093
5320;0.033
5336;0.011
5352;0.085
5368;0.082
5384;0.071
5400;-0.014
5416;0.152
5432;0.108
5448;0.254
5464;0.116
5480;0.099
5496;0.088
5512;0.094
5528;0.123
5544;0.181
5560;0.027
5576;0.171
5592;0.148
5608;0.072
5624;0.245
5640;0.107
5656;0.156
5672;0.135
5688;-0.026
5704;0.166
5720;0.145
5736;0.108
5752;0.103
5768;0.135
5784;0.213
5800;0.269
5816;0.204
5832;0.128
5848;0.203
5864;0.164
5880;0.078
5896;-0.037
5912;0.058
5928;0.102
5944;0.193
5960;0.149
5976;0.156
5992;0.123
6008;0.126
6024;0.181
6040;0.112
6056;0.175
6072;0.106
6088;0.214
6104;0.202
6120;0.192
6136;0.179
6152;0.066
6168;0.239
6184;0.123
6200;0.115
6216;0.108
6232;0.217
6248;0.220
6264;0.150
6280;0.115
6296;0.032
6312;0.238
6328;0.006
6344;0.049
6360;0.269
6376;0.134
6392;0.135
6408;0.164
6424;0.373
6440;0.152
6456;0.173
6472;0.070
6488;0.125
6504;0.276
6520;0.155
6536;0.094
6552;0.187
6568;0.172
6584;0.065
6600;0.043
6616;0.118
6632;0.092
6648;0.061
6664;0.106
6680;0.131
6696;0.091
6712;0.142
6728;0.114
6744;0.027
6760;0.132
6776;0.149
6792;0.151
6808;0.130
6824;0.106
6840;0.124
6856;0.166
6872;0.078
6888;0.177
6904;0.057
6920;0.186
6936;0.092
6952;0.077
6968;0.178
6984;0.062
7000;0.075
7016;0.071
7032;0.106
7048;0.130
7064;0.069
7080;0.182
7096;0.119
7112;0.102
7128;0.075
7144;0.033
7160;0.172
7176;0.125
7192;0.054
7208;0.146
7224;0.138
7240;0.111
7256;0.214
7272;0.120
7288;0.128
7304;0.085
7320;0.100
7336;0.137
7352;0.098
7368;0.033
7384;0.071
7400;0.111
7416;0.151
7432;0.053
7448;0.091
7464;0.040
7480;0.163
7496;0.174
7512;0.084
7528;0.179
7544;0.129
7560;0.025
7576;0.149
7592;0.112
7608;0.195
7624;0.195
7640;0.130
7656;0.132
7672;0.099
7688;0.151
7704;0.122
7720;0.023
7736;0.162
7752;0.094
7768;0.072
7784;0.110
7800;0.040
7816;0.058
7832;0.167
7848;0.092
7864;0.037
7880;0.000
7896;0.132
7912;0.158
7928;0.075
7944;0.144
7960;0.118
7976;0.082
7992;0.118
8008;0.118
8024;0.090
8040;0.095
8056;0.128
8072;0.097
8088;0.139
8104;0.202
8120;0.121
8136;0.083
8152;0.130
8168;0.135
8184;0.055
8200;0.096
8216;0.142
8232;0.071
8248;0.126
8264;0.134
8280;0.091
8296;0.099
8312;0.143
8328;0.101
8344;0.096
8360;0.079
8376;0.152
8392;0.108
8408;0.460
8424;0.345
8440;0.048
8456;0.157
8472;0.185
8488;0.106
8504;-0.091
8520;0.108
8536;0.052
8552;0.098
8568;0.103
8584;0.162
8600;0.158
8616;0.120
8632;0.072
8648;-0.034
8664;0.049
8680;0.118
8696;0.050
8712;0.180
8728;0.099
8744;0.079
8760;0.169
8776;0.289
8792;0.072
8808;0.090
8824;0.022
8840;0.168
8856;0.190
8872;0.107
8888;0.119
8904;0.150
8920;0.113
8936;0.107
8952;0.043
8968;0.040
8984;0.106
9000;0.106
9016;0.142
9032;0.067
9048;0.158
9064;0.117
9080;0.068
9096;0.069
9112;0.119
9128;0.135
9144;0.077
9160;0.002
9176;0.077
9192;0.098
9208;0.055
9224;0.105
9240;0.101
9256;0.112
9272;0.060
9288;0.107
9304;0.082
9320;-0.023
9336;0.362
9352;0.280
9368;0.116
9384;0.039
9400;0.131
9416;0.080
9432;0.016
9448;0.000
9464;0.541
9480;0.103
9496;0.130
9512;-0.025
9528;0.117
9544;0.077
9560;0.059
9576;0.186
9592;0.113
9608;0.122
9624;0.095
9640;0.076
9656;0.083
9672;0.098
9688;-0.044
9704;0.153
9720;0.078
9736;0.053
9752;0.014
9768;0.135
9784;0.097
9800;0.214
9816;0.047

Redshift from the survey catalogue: 0.282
